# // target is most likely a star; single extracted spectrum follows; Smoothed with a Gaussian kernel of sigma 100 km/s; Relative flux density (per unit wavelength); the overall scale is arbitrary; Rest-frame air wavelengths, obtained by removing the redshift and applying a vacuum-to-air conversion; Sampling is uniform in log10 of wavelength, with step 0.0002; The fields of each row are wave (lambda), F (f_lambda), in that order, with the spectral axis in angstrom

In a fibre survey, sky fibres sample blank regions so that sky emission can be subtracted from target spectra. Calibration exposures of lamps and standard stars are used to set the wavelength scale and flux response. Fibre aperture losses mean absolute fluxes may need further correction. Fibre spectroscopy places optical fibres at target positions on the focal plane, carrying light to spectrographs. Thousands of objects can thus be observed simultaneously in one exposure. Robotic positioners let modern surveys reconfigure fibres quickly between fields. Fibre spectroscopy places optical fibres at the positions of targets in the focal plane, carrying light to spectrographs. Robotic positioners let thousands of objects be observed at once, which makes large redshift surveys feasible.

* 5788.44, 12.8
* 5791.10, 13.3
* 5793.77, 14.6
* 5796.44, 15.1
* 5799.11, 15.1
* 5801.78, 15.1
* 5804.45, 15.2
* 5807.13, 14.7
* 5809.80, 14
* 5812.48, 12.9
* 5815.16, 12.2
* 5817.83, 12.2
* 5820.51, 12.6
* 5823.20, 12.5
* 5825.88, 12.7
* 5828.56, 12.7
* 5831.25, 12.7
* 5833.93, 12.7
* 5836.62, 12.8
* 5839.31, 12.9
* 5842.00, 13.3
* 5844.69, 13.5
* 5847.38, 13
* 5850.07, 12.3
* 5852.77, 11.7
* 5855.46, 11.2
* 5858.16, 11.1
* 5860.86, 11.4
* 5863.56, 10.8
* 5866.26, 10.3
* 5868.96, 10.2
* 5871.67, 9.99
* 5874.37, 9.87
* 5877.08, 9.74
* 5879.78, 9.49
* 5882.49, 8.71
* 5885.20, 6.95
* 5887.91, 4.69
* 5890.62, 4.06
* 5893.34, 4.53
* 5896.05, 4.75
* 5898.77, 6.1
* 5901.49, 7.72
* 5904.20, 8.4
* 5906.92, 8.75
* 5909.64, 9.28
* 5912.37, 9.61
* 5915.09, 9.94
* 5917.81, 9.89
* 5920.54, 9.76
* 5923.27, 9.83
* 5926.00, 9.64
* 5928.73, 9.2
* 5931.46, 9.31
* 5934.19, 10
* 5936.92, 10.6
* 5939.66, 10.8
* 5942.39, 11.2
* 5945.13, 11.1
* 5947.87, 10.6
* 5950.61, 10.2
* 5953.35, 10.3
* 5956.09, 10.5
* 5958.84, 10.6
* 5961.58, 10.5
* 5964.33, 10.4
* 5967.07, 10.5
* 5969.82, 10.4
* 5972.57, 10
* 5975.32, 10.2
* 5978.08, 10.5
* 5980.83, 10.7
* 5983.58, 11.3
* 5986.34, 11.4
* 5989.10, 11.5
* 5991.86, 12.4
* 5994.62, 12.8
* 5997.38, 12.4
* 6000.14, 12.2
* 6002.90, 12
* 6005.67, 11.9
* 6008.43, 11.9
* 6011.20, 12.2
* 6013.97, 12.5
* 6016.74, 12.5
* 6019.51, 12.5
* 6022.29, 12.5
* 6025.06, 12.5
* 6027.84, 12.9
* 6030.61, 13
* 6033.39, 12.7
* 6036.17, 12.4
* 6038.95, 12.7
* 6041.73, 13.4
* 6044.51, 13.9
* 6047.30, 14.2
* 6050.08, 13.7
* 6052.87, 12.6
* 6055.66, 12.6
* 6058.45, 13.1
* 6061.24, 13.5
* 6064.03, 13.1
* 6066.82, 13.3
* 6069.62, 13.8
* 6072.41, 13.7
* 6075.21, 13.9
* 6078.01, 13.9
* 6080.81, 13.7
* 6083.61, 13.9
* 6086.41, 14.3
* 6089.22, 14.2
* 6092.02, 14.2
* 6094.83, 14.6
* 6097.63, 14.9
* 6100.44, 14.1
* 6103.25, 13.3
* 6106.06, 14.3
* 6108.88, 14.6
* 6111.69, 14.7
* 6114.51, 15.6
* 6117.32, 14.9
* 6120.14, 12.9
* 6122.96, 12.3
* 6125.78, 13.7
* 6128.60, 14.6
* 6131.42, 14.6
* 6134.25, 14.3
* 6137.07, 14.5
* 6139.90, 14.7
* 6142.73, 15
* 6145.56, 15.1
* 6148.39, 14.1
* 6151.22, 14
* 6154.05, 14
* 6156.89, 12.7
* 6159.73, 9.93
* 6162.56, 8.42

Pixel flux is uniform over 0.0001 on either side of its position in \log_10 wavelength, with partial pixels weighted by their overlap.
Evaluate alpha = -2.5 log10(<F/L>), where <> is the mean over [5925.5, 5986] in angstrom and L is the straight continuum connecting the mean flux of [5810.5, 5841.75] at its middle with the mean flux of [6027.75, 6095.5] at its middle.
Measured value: 0.25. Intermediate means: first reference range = 12.7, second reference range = 13.5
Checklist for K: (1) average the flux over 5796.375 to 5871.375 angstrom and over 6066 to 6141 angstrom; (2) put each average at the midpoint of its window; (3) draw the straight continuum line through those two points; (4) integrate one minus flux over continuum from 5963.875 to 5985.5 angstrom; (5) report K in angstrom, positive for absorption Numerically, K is 4.68 angstrom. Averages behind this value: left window 12.7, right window 14.1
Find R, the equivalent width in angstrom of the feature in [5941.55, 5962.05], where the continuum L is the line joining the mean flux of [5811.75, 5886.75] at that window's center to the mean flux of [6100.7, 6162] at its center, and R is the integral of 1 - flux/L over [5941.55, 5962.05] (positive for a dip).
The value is 2.9 angstrom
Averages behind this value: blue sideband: 11.5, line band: 10.6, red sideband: 13.9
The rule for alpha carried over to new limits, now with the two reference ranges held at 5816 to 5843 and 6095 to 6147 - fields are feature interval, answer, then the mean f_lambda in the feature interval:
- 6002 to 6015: 0.14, 12.1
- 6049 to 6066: 0.07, 13.1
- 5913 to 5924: 0.32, 9.84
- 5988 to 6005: 0.12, 12.2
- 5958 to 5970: 0.27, 10.5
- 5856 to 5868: 0.18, 10.9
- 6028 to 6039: 0.09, 12.7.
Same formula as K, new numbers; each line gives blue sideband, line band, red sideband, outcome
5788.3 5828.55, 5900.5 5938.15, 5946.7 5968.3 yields 6.08 angstrom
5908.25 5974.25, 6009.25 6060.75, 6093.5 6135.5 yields -2.16 angstrom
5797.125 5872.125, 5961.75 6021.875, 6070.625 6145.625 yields 8.94 angstrom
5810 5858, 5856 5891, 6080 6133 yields 9.82 angstrom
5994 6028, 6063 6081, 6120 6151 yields -0.51 angstrom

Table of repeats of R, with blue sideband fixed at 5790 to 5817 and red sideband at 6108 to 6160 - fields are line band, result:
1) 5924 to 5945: 5.9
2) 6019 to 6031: 1.2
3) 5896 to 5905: 4.6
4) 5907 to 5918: 3.6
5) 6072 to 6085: 0.3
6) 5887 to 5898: 7.4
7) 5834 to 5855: 2.2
